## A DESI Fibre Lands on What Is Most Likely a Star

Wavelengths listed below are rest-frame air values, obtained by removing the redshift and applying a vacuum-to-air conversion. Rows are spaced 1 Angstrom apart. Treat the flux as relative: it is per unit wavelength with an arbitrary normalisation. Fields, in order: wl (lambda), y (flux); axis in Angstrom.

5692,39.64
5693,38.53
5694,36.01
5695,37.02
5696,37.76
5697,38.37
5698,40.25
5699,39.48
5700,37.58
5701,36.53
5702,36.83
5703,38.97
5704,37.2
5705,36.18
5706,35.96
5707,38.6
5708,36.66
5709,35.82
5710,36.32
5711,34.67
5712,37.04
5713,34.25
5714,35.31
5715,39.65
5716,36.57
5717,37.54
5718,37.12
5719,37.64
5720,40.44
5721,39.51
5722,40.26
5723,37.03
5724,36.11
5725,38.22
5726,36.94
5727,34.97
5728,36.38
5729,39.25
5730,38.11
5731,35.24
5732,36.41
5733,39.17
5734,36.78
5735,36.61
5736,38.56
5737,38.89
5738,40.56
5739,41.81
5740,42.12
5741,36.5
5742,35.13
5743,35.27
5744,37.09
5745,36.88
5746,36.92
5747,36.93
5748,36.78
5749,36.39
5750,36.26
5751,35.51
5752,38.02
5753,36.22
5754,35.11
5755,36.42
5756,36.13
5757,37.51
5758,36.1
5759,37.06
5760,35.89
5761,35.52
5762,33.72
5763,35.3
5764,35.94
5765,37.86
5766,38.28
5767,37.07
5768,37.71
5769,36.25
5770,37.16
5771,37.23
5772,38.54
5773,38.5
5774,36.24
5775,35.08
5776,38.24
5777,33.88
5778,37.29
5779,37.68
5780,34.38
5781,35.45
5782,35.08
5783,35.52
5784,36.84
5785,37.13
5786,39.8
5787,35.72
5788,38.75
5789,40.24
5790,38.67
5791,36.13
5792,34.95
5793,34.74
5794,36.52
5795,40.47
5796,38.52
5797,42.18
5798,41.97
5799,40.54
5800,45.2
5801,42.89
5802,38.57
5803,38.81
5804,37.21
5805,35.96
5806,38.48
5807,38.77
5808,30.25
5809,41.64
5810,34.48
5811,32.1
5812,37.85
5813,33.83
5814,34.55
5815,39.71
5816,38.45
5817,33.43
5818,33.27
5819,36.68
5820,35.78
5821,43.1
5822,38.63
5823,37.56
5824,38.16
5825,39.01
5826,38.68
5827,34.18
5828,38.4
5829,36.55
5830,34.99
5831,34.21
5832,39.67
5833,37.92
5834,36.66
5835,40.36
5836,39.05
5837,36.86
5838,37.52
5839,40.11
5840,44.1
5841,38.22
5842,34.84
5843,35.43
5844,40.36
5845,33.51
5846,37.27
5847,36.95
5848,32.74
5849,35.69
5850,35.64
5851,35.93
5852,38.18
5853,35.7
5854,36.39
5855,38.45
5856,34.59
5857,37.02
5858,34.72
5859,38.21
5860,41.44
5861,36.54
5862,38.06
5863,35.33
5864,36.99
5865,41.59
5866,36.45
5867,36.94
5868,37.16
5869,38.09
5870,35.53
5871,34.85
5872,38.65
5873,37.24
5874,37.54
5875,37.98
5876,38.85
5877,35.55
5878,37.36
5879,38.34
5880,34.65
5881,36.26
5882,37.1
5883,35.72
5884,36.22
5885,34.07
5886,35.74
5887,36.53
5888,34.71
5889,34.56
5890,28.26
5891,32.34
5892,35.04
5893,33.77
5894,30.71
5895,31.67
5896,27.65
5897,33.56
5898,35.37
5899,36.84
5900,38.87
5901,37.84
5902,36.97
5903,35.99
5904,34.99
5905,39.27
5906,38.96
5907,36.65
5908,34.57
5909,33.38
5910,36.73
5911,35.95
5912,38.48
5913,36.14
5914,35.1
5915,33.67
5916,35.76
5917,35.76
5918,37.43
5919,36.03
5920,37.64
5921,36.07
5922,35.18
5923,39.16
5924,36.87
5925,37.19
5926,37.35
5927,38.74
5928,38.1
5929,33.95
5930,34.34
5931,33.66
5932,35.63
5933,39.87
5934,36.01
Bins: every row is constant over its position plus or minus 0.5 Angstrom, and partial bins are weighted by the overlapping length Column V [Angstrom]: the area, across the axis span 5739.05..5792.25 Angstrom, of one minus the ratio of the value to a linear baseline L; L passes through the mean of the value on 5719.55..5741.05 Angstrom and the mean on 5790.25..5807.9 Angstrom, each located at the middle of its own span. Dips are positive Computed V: 2.4 Angstrom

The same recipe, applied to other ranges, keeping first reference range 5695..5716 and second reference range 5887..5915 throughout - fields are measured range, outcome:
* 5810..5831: -0.44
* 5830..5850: -0.94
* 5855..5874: -0.99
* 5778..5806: -1.51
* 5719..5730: -0.29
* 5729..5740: -0.48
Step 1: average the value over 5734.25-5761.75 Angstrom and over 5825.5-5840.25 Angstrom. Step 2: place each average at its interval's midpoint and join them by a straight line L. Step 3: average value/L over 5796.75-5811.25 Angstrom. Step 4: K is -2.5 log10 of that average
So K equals -0.03 mag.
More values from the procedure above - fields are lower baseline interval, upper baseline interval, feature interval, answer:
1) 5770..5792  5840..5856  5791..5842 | -0.03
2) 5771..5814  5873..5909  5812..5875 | -0.02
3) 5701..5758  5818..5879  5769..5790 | 0.01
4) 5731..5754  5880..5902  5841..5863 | -0.04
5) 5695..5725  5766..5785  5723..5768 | 0.00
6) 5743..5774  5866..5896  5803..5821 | -0.01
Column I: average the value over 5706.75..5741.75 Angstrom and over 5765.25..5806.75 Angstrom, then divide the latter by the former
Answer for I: 1.0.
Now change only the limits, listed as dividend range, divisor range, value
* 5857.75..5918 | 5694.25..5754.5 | 0.96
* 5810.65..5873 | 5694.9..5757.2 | 0.99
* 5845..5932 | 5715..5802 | 0.96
